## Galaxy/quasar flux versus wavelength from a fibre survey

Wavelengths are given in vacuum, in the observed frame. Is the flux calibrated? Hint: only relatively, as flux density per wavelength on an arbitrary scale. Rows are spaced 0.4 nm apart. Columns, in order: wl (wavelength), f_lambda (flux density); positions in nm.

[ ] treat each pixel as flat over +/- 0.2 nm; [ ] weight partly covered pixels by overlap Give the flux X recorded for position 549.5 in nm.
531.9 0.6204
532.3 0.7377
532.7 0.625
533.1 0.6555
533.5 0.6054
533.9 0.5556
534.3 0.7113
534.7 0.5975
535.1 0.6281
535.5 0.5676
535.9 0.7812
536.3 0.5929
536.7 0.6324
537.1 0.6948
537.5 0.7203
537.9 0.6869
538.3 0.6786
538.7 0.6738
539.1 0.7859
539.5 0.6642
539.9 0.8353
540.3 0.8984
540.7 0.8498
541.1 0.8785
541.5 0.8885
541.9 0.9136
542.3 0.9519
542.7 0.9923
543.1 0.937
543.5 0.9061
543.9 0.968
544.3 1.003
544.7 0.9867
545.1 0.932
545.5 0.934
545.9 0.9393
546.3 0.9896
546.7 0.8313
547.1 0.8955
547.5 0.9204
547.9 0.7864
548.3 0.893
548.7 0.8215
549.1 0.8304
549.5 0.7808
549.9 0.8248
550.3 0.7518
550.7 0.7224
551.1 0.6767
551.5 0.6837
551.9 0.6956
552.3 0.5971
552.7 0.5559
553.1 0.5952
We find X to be 0.7808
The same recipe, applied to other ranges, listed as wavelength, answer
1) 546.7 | 0.8313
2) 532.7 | 0.625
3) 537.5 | 0.7203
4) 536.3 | 0.5929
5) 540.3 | 0.8984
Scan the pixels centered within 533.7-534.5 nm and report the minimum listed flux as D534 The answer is 0.5556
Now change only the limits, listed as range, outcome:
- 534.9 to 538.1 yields 0.5676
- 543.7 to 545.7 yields 0.932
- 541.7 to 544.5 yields 0.9061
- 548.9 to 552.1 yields 0.6767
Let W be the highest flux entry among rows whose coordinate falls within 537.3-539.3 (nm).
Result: 0.7859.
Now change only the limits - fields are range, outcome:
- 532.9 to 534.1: 0.6555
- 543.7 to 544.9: 1.003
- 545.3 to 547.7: 0.9896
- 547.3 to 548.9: 0.9204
